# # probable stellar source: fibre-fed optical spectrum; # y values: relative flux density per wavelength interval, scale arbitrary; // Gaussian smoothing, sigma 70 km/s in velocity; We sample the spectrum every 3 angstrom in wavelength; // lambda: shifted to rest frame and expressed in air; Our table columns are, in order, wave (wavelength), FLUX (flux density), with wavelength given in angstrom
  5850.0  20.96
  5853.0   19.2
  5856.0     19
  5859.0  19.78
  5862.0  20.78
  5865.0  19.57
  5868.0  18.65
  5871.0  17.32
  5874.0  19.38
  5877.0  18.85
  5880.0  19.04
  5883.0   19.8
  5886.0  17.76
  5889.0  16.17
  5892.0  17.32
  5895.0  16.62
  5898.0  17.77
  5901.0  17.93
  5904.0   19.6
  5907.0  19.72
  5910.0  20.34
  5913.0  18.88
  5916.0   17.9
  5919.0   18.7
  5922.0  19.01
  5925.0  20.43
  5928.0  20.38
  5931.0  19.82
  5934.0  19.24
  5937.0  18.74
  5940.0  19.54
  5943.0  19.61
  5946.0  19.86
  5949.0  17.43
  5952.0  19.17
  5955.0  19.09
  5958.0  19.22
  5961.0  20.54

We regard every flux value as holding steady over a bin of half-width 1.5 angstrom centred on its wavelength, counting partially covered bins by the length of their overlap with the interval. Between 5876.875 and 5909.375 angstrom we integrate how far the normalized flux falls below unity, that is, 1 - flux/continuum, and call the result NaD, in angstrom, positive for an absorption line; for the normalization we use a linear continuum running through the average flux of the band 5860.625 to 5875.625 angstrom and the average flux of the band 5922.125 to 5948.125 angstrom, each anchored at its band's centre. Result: 1.8 angstrom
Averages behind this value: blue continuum 19.1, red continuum 19.6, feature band 18.3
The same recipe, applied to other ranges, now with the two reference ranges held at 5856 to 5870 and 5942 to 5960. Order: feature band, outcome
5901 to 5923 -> 0.23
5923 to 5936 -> -0.46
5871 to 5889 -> 0.79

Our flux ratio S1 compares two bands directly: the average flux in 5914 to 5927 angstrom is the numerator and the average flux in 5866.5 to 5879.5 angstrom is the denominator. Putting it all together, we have 1.03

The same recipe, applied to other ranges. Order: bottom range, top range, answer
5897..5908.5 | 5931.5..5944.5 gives 1.03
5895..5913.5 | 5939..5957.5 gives 1.01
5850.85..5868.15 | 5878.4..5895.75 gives 0.91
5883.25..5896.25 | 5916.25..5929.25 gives 1.13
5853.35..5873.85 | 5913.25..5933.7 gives 1.01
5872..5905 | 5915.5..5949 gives 1.06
